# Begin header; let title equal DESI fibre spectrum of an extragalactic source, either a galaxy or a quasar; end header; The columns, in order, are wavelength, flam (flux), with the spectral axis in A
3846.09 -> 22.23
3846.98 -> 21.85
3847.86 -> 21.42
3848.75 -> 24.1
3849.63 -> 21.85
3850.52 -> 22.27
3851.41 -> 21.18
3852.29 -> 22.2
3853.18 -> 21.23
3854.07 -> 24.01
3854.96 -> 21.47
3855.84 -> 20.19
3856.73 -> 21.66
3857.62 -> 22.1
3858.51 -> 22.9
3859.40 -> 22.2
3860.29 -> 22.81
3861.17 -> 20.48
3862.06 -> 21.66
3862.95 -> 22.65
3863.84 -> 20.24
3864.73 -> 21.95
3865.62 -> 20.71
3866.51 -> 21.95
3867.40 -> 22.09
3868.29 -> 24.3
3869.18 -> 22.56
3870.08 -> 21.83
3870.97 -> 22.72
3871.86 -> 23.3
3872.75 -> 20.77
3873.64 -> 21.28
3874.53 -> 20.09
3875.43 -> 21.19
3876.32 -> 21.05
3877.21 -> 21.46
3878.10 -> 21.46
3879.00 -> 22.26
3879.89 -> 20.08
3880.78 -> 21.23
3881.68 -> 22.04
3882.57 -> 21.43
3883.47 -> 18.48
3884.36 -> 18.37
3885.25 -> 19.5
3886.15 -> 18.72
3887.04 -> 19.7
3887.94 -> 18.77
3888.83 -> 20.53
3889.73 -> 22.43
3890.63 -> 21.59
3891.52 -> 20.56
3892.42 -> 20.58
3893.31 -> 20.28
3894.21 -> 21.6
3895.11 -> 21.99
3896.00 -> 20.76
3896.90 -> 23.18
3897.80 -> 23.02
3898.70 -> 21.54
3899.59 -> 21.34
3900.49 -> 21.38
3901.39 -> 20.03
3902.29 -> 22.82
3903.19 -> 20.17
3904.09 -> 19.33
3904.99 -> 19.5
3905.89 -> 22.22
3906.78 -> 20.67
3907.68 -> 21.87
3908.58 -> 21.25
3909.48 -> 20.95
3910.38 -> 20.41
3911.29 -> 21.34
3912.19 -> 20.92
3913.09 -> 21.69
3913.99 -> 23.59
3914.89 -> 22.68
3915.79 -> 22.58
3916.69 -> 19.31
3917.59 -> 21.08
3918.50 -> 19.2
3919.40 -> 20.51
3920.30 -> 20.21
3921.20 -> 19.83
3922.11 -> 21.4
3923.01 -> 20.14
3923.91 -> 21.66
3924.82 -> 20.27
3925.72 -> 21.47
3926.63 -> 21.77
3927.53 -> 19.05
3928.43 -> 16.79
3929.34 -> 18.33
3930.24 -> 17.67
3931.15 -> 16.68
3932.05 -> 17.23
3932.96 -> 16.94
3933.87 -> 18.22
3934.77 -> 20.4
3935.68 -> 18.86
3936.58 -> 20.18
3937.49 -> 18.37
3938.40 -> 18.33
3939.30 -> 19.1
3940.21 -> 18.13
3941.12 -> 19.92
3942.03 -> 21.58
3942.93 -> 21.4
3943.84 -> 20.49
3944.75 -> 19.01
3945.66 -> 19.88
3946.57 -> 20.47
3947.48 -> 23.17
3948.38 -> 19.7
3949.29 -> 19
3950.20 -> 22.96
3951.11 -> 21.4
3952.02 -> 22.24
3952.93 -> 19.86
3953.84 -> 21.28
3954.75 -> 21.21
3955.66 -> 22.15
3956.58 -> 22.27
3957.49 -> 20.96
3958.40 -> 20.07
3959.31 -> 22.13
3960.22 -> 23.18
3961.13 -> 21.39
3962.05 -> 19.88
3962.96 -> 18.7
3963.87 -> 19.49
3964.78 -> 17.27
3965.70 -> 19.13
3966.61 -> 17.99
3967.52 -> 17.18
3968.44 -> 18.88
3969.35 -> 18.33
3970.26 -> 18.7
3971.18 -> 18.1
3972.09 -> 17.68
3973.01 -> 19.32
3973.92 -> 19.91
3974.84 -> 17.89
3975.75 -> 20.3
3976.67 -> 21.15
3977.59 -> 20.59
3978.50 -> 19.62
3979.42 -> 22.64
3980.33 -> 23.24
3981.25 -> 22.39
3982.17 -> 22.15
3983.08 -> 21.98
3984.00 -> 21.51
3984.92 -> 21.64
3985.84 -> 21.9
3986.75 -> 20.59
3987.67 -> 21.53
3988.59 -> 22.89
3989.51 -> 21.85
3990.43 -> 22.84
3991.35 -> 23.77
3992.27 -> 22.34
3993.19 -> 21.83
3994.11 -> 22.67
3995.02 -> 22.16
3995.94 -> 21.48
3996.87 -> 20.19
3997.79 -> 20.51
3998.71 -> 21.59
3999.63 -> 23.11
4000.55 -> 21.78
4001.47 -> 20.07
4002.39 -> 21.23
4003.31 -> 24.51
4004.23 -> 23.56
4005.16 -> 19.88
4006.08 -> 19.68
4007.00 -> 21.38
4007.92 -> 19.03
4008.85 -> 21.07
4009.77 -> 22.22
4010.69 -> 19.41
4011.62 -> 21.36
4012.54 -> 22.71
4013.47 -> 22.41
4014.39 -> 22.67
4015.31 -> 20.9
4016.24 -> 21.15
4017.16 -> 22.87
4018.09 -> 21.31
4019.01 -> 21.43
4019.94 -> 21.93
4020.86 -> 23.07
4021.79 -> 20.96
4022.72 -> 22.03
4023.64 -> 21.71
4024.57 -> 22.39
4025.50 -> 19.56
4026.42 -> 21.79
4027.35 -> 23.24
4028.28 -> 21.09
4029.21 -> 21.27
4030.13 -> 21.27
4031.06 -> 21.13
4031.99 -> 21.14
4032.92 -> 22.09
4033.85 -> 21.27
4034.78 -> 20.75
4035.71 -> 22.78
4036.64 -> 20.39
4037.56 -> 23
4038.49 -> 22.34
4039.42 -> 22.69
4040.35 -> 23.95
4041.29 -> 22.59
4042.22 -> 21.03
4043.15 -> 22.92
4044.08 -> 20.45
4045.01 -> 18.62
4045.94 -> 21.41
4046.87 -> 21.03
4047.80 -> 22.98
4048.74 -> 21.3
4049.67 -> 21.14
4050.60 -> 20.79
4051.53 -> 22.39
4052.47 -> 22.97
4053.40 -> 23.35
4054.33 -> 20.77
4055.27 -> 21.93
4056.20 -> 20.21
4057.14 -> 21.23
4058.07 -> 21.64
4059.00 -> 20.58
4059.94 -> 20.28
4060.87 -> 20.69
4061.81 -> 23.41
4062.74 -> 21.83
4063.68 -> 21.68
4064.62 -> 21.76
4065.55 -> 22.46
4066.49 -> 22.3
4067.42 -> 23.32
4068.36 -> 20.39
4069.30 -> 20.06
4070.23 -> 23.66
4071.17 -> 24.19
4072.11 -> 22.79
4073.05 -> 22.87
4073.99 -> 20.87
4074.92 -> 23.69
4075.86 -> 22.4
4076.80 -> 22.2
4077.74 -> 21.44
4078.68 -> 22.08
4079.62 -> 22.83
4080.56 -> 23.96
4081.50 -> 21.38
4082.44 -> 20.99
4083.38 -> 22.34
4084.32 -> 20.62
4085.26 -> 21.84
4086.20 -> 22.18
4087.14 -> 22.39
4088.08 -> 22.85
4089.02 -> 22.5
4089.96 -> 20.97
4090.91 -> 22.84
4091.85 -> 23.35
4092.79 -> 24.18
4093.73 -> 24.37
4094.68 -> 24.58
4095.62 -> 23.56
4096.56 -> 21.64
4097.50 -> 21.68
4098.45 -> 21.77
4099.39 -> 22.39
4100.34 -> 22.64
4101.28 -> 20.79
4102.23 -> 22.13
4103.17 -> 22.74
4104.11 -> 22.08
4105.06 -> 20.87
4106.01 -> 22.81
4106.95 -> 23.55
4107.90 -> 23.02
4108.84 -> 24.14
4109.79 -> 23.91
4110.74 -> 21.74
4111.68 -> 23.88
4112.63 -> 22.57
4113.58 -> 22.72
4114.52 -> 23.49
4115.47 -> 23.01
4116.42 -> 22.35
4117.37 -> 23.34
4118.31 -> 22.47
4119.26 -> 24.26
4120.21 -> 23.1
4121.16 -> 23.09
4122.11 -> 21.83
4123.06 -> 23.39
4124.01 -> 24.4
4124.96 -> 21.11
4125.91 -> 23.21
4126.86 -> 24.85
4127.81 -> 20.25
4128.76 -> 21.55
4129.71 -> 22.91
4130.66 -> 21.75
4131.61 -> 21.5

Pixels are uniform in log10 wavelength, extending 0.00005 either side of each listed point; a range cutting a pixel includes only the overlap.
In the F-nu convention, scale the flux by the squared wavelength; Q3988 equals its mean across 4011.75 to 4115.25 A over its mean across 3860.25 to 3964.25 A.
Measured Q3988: 1.15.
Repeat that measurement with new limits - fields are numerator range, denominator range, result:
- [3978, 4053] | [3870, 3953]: 1.11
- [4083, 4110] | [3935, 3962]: 1.18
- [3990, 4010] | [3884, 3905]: 1.10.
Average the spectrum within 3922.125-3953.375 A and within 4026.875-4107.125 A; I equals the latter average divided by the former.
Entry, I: 1.1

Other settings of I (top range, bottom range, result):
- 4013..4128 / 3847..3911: 1.04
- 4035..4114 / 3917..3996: 1.09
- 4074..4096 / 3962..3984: 1.14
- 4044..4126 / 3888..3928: 1.06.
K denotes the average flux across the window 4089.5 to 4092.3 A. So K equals 22.3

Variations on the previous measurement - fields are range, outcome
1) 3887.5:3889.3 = 19.7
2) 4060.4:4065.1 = 21.9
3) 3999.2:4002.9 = 21.6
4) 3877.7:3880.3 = 21.2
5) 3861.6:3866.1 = 21.4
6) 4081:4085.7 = 21.5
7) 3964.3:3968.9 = 18.1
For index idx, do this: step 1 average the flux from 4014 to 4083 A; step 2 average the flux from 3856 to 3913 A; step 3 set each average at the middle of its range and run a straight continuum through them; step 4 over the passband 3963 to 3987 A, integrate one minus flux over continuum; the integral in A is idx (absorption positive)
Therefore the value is 1.8 A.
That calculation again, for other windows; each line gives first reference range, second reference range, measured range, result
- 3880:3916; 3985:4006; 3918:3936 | 1.6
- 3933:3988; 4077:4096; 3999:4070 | -0.1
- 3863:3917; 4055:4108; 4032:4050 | 0.2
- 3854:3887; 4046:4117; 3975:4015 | 0.5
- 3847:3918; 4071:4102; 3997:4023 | 0.6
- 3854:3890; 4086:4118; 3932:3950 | 1.7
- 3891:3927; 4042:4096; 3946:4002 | 1.7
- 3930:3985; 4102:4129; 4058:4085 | 0.0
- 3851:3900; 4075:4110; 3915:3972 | 4.8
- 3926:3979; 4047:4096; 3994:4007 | -0.5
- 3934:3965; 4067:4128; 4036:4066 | 0.3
